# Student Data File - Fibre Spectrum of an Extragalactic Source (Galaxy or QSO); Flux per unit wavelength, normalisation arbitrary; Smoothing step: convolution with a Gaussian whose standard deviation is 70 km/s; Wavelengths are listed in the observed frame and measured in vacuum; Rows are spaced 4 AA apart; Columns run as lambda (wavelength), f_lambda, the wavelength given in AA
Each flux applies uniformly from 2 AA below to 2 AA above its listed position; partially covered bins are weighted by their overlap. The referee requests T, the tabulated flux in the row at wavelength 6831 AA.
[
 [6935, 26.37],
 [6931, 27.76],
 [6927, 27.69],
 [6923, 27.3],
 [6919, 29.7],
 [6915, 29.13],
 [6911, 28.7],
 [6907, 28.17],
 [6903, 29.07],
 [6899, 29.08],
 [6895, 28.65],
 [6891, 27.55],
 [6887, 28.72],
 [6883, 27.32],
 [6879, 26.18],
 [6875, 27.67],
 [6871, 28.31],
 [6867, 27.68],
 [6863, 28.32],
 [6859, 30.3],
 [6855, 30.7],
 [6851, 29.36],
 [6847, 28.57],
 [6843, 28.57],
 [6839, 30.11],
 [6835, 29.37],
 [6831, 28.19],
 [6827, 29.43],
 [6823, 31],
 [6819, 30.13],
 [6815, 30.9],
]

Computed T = 28.19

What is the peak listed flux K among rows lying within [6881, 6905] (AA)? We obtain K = 29.08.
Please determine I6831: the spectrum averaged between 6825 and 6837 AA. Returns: 29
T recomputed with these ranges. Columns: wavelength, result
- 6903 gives 29.07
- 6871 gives 28.31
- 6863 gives 28.32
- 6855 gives 30.7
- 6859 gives 30.3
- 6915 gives 29.13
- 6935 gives 26.37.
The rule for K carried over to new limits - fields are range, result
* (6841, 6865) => 30.7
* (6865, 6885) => 28.31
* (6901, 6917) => 29.13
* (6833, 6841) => 30.11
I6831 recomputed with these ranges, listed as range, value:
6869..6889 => 27.6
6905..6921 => 28.9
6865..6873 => 28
